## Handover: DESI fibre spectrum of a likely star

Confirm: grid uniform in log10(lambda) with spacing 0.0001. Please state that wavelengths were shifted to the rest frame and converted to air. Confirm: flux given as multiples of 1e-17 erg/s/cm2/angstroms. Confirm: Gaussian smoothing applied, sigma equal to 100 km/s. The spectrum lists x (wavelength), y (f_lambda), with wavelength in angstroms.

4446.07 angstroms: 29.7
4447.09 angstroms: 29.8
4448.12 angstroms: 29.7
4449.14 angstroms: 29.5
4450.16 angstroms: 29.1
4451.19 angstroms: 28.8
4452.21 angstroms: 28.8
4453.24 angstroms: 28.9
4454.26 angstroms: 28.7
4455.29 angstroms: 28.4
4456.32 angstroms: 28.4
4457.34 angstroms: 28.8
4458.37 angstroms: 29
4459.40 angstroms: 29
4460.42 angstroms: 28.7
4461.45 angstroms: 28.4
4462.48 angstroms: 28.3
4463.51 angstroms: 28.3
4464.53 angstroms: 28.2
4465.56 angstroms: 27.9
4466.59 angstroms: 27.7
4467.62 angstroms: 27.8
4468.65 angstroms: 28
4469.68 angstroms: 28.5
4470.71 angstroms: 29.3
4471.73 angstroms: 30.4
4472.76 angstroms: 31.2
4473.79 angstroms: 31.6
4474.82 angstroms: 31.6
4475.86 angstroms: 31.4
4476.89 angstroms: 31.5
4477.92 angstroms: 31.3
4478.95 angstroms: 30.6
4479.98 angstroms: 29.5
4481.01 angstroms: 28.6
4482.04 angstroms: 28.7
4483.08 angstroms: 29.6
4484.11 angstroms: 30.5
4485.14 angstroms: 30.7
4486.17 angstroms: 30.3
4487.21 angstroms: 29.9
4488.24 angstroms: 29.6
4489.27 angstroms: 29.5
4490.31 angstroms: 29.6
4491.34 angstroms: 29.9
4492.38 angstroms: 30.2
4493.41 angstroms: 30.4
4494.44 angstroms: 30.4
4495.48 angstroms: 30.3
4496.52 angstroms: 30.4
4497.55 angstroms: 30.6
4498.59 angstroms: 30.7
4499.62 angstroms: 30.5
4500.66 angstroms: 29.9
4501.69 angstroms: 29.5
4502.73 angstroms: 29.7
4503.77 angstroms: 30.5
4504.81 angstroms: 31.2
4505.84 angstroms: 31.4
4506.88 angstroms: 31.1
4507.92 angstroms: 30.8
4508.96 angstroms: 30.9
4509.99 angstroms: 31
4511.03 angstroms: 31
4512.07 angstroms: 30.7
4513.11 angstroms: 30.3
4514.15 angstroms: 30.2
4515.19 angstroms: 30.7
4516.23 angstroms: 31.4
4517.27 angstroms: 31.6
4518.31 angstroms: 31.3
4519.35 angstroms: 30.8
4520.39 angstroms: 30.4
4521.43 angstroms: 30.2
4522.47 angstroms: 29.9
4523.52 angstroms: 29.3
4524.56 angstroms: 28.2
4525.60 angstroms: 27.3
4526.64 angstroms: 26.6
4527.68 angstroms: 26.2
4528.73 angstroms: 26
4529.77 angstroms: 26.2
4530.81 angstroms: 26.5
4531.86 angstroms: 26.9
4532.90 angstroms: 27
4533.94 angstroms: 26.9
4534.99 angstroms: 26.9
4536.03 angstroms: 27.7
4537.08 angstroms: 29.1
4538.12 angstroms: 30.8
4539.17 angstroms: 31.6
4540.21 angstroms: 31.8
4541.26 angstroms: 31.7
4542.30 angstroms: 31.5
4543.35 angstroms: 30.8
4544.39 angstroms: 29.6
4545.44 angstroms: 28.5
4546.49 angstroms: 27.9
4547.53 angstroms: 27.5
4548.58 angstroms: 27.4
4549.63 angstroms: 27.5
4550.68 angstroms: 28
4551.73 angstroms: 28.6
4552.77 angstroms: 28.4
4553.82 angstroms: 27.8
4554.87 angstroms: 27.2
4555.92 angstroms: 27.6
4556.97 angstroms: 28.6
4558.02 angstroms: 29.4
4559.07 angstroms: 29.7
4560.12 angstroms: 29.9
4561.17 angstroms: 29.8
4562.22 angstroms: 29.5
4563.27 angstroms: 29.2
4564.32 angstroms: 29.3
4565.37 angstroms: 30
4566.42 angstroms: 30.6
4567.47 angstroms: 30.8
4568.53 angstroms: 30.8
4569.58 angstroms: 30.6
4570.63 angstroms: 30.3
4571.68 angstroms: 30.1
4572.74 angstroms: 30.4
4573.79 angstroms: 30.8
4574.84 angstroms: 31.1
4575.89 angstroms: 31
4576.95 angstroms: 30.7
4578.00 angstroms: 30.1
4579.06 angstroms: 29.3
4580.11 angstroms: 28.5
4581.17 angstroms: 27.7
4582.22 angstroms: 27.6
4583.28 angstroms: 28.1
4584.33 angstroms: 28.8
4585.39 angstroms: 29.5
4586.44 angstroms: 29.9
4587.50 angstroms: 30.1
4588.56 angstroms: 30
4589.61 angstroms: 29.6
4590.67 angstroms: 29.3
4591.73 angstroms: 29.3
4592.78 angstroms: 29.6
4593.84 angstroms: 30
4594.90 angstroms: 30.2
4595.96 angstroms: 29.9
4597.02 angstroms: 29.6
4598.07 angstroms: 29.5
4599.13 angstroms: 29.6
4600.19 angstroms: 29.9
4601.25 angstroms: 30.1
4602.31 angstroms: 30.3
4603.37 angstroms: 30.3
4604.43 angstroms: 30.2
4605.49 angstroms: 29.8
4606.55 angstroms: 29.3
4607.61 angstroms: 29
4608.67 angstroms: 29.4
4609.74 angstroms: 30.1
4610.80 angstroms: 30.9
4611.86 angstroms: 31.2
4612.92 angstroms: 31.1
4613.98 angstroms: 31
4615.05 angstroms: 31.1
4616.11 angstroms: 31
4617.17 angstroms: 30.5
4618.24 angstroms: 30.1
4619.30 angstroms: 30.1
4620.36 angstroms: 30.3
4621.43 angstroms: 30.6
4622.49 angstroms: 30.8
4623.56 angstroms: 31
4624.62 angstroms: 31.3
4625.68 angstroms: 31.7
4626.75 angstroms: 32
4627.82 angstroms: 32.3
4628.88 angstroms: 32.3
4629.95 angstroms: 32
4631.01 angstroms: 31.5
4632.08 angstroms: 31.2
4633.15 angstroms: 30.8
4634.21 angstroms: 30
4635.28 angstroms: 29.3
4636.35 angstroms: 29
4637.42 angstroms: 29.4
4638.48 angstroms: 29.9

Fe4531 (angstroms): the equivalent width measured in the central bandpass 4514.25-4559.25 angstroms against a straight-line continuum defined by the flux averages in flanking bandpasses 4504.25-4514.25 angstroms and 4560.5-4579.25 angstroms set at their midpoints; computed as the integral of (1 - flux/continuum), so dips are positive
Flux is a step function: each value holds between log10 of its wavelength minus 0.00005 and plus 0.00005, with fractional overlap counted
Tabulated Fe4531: 2.63 angstroms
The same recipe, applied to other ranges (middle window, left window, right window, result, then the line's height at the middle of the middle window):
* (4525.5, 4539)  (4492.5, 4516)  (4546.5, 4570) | 1.1 angstroms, 29.7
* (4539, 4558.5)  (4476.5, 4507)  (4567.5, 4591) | 0.6 angstroms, 29.9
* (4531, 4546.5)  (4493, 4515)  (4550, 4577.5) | 0.4 angstroms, 30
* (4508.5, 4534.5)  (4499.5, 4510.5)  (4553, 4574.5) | 1.1 angstroms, 30.3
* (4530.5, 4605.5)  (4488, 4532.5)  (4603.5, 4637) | 2.1 angstroms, 30.2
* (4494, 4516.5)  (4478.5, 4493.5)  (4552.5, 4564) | -0.8 angstroms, 29.6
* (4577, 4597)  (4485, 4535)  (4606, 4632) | 0.8 angstroms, 30.5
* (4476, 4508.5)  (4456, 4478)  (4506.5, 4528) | -0.6 angstroms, 29.7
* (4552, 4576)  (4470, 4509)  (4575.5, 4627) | 0.4 angstroms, 30.1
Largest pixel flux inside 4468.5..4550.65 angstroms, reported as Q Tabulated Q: 31.8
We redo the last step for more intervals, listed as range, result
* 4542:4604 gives 31.5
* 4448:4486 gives 31.6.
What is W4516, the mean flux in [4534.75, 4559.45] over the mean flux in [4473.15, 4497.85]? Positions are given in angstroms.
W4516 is 0.96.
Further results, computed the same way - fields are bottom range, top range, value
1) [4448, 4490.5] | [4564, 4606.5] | 1.02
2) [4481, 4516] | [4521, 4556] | 0.94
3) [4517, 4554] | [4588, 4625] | 1.05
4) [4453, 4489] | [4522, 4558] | 0.96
